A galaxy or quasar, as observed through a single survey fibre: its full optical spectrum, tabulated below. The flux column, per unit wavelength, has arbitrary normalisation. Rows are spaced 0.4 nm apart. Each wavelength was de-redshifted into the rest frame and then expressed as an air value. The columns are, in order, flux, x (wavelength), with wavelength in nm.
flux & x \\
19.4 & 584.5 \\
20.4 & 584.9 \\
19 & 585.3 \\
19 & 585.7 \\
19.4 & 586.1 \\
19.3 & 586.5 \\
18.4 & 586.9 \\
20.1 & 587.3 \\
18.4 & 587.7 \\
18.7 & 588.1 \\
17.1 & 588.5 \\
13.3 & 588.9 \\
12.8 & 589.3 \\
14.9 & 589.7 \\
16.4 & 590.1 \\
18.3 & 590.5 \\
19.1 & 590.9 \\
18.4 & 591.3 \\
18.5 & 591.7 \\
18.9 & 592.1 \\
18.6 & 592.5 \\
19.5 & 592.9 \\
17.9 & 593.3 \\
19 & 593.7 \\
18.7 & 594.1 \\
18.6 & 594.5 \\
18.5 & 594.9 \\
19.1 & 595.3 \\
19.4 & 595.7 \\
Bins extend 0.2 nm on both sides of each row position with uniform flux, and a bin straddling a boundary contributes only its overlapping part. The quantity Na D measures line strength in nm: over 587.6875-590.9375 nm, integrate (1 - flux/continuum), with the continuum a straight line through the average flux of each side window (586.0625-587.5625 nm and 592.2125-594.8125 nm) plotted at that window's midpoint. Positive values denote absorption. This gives 0.47 nm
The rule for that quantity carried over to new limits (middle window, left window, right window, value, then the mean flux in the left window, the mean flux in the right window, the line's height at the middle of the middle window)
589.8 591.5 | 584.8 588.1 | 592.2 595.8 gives 0.099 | 19.2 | 18.8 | 19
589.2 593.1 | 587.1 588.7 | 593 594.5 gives 0.195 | 18.6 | 18.6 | 18.6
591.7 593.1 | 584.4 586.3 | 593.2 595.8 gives -0.001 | 19.4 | 18.7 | 18.9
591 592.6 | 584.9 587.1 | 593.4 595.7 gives 0.023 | 19.1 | 18.8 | 18.9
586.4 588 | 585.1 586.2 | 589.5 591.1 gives -0.048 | 19.1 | 17.2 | 18.5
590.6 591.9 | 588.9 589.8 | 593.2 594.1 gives -0.236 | 13.6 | 18.6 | 15.8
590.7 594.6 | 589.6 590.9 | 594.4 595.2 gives -0.187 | 17.1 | 18.6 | 17.9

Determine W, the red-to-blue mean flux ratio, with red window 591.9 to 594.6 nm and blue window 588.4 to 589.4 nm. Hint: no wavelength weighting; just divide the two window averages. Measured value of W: 1.3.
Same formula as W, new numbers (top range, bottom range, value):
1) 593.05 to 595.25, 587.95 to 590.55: 1.18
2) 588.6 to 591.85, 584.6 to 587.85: 0.85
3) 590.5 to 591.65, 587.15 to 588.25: 0.98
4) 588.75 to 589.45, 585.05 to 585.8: 0.68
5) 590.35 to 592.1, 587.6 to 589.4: 1.16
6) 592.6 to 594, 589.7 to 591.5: 1.06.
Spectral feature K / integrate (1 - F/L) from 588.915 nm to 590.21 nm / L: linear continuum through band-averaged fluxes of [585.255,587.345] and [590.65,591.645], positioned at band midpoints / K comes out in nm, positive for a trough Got 0.306 nm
